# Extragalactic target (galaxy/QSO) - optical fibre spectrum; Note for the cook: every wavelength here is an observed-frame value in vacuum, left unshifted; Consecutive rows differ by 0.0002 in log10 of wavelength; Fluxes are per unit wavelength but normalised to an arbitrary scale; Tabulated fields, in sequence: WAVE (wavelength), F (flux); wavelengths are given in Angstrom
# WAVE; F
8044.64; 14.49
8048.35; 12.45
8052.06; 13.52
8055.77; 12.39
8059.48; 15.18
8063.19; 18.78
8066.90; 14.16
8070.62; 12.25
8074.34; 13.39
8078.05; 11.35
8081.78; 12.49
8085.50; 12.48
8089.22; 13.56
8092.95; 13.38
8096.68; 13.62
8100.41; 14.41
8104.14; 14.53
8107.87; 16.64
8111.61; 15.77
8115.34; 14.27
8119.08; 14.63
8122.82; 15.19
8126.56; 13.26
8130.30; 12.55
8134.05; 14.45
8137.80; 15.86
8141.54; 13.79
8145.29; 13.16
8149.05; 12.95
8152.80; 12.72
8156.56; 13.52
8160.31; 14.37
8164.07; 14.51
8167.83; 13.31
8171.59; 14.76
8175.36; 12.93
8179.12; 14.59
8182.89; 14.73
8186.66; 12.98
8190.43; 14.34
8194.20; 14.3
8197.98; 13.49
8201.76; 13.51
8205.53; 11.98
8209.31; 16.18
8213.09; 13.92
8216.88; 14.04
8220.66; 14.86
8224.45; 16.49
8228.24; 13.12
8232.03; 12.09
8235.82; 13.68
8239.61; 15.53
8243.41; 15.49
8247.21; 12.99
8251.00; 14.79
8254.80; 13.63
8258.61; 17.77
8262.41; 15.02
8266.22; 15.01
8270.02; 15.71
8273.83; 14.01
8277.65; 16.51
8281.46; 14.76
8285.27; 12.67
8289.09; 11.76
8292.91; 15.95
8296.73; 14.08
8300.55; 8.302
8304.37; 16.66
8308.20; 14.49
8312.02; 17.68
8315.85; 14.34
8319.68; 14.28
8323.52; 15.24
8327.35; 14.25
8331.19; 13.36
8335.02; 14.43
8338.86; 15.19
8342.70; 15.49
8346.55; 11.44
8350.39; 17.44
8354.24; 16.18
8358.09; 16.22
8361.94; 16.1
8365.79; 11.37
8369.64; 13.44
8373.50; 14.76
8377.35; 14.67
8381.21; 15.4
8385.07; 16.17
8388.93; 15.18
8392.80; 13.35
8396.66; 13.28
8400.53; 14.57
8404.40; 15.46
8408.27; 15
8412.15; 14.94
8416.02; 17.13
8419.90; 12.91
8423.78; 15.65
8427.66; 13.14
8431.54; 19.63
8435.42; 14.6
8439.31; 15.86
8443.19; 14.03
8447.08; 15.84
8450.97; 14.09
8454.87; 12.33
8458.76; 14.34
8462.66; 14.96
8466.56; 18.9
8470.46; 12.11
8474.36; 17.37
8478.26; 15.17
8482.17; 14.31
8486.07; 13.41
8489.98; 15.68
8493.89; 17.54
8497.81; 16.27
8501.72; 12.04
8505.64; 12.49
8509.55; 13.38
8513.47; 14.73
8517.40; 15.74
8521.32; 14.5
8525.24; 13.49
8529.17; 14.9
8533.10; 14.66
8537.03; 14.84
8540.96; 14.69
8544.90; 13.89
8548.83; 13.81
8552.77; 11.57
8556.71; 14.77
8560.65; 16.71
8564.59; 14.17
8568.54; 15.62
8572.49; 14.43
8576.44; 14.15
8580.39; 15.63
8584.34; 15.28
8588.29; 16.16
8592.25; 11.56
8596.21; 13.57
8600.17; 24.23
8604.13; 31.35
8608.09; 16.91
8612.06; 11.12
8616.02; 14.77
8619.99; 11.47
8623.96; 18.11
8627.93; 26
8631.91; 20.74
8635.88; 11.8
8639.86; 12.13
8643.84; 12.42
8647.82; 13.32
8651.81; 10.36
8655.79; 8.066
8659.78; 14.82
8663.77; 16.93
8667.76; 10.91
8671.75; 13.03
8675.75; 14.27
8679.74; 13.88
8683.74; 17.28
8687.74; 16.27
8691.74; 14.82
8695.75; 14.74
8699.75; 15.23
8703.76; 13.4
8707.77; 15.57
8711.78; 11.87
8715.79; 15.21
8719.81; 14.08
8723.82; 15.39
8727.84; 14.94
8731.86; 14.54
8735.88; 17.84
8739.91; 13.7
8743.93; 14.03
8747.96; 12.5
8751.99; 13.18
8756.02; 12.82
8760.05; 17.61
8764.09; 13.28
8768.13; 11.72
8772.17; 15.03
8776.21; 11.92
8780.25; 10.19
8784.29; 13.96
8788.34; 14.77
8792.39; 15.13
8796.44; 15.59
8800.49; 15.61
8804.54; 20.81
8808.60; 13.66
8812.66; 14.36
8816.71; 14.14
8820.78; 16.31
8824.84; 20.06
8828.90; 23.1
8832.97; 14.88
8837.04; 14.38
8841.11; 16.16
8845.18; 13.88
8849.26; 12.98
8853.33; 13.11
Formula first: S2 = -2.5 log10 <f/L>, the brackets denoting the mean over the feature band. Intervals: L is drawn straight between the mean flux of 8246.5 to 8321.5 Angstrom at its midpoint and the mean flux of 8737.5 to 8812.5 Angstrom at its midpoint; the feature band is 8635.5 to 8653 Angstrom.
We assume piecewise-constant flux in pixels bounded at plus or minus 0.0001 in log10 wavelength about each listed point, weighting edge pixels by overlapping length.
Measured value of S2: 0.18 mag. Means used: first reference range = 14.5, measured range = 12.1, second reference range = 14.2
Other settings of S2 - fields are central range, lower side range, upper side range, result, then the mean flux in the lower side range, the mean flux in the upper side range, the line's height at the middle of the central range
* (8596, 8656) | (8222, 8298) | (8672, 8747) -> -0.112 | 14.6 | 14.8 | 14.7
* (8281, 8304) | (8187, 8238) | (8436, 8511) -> 0.092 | 14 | 14.7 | 14.2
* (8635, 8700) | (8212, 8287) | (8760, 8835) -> 0.123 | 14.6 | 15.3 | 15.2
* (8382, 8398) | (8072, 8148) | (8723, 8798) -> -0.047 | 13.9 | 14.1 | 14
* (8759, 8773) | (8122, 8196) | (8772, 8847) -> 0.093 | 13.9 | 15.5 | 15.4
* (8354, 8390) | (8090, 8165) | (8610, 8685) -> -0.051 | 14.2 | 14.3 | 14.2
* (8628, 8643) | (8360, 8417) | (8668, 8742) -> -0.101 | 14.7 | 14.7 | 14.7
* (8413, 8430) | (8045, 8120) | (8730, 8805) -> -0.053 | 14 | 14.3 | 14.1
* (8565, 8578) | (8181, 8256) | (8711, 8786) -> -0.052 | 14.1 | 13.9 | 14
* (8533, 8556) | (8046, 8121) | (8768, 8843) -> 0.077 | 14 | 15.5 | 14.9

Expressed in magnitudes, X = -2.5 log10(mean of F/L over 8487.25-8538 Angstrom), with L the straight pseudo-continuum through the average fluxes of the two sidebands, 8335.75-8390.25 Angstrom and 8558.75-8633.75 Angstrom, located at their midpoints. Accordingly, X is 0.11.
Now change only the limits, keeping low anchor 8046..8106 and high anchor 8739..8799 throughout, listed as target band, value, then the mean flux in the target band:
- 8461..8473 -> -0.13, 15.4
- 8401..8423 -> -0.11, 15.1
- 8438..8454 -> -0.08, 14.7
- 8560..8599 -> -0.09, 14.9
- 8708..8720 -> -0.02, 13.9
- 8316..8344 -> -0.07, 14.6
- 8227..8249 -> -0.02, 13.8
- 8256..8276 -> -0.13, 15.4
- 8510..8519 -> -0.09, 14.9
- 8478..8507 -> -0.07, 14.6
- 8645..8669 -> 0.10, 12.4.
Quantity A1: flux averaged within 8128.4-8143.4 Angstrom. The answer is 14.2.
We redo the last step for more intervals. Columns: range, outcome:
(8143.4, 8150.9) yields 13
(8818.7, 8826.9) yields 18.2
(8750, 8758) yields 13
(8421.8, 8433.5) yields 16.1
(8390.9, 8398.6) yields 13.3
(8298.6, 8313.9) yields 14.3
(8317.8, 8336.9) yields 14.3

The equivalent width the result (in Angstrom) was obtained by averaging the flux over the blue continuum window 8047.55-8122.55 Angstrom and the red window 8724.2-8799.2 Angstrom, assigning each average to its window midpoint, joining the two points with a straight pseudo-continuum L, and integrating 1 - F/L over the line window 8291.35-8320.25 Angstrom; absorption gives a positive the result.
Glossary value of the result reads -0.9 Angstrom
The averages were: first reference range 14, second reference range 14.1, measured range 14.5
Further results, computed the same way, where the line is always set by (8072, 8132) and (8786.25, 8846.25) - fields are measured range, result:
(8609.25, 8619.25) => 1.6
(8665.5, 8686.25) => 2.4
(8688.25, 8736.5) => 3.4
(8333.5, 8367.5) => -0.5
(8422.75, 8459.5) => 0.0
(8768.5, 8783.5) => 3.4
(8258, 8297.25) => -0.9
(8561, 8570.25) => 0.1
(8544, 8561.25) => 1.6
